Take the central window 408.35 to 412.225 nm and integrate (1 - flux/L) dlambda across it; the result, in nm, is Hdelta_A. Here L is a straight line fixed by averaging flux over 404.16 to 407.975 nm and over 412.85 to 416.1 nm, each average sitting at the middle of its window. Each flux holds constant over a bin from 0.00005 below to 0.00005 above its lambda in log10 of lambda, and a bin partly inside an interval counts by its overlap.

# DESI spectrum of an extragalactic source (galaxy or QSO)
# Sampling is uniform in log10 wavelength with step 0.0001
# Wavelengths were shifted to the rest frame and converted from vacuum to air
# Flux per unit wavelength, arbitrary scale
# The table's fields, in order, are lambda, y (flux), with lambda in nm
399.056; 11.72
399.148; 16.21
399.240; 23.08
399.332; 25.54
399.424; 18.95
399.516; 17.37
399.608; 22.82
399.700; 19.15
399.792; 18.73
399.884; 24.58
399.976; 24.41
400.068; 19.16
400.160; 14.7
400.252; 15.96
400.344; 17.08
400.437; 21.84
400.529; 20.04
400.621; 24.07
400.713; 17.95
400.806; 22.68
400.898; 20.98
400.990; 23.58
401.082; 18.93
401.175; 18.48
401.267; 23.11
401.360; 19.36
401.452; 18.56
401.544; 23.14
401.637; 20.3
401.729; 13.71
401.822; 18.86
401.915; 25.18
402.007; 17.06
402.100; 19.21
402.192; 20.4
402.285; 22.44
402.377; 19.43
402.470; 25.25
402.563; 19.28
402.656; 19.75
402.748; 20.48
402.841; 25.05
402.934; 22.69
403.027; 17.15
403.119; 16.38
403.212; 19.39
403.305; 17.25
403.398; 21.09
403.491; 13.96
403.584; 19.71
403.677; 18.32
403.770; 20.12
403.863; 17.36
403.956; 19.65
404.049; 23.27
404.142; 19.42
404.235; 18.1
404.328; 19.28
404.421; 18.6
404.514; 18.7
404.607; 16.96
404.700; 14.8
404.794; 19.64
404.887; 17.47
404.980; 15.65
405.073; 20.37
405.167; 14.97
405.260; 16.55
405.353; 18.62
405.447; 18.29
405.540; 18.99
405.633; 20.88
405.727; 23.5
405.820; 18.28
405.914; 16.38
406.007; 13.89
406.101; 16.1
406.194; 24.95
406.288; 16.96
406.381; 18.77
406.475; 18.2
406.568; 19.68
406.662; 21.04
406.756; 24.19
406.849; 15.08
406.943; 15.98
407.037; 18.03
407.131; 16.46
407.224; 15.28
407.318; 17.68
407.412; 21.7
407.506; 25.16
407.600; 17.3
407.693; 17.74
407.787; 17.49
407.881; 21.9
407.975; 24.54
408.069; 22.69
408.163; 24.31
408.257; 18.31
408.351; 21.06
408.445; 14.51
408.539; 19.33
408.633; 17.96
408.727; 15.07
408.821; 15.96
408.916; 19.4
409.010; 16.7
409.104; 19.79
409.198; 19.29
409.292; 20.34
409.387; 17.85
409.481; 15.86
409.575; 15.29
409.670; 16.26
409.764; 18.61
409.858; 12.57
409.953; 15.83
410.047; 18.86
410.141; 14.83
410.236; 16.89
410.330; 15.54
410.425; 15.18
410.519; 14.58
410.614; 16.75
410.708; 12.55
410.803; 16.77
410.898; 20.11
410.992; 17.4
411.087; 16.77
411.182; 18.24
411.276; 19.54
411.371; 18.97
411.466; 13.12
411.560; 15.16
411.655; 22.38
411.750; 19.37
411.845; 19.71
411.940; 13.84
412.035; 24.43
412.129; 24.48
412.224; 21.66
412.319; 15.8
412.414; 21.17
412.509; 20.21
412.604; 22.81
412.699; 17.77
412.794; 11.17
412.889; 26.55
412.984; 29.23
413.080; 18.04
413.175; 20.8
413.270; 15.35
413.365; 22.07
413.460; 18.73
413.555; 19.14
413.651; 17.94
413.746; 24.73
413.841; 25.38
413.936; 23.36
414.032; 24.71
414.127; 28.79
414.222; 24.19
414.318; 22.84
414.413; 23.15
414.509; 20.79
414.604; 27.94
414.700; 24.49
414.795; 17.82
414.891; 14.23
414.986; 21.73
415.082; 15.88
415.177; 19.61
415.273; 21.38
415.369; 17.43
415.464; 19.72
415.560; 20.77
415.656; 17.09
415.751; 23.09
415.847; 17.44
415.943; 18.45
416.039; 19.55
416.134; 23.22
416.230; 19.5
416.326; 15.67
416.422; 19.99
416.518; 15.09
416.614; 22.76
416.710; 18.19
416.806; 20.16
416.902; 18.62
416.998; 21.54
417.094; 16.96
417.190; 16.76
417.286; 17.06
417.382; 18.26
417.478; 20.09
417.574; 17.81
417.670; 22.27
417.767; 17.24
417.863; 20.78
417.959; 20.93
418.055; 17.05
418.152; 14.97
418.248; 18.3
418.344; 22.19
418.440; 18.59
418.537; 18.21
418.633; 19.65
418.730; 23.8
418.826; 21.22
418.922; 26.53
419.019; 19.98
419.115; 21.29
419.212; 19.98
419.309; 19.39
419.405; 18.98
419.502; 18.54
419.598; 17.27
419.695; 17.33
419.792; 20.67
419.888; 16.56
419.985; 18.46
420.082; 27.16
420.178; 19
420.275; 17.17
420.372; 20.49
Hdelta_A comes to 0.470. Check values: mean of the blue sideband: 18.6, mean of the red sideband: 21.2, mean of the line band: 17.5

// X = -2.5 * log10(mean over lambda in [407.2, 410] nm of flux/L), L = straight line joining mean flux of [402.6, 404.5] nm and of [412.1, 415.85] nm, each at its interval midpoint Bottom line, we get 0.09 mag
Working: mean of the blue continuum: 19.3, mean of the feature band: 18.5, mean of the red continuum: 21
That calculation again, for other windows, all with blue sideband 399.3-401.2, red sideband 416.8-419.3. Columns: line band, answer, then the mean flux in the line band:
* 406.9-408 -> 0.057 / 19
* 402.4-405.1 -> 0.058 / 19.1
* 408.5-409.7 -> 0.136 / 17.6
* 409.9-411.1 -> 0.219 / 16.3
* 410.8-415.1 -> -0.036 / 20.5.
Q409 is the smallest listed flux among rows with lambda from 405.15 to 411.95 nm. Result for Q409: 12.55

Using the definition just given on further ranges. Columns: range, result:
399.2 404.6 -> 13.71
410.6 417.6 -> 11.17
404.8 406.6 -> 13.89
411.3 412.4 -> 13.12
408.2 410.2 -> 12.57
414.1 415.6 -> 14.23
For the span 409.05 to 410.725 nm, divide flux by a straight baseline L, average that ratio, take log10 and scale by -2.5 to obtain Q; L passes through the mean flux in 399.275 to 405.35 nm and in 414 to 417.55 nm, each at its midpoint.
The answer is 0.20 mag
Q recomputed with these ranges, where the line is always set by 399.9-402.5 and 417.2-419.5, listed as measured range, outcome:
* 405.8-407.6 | 0.083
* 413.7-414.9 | -0.187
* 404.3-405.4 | 0.145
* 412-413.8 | -0.041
